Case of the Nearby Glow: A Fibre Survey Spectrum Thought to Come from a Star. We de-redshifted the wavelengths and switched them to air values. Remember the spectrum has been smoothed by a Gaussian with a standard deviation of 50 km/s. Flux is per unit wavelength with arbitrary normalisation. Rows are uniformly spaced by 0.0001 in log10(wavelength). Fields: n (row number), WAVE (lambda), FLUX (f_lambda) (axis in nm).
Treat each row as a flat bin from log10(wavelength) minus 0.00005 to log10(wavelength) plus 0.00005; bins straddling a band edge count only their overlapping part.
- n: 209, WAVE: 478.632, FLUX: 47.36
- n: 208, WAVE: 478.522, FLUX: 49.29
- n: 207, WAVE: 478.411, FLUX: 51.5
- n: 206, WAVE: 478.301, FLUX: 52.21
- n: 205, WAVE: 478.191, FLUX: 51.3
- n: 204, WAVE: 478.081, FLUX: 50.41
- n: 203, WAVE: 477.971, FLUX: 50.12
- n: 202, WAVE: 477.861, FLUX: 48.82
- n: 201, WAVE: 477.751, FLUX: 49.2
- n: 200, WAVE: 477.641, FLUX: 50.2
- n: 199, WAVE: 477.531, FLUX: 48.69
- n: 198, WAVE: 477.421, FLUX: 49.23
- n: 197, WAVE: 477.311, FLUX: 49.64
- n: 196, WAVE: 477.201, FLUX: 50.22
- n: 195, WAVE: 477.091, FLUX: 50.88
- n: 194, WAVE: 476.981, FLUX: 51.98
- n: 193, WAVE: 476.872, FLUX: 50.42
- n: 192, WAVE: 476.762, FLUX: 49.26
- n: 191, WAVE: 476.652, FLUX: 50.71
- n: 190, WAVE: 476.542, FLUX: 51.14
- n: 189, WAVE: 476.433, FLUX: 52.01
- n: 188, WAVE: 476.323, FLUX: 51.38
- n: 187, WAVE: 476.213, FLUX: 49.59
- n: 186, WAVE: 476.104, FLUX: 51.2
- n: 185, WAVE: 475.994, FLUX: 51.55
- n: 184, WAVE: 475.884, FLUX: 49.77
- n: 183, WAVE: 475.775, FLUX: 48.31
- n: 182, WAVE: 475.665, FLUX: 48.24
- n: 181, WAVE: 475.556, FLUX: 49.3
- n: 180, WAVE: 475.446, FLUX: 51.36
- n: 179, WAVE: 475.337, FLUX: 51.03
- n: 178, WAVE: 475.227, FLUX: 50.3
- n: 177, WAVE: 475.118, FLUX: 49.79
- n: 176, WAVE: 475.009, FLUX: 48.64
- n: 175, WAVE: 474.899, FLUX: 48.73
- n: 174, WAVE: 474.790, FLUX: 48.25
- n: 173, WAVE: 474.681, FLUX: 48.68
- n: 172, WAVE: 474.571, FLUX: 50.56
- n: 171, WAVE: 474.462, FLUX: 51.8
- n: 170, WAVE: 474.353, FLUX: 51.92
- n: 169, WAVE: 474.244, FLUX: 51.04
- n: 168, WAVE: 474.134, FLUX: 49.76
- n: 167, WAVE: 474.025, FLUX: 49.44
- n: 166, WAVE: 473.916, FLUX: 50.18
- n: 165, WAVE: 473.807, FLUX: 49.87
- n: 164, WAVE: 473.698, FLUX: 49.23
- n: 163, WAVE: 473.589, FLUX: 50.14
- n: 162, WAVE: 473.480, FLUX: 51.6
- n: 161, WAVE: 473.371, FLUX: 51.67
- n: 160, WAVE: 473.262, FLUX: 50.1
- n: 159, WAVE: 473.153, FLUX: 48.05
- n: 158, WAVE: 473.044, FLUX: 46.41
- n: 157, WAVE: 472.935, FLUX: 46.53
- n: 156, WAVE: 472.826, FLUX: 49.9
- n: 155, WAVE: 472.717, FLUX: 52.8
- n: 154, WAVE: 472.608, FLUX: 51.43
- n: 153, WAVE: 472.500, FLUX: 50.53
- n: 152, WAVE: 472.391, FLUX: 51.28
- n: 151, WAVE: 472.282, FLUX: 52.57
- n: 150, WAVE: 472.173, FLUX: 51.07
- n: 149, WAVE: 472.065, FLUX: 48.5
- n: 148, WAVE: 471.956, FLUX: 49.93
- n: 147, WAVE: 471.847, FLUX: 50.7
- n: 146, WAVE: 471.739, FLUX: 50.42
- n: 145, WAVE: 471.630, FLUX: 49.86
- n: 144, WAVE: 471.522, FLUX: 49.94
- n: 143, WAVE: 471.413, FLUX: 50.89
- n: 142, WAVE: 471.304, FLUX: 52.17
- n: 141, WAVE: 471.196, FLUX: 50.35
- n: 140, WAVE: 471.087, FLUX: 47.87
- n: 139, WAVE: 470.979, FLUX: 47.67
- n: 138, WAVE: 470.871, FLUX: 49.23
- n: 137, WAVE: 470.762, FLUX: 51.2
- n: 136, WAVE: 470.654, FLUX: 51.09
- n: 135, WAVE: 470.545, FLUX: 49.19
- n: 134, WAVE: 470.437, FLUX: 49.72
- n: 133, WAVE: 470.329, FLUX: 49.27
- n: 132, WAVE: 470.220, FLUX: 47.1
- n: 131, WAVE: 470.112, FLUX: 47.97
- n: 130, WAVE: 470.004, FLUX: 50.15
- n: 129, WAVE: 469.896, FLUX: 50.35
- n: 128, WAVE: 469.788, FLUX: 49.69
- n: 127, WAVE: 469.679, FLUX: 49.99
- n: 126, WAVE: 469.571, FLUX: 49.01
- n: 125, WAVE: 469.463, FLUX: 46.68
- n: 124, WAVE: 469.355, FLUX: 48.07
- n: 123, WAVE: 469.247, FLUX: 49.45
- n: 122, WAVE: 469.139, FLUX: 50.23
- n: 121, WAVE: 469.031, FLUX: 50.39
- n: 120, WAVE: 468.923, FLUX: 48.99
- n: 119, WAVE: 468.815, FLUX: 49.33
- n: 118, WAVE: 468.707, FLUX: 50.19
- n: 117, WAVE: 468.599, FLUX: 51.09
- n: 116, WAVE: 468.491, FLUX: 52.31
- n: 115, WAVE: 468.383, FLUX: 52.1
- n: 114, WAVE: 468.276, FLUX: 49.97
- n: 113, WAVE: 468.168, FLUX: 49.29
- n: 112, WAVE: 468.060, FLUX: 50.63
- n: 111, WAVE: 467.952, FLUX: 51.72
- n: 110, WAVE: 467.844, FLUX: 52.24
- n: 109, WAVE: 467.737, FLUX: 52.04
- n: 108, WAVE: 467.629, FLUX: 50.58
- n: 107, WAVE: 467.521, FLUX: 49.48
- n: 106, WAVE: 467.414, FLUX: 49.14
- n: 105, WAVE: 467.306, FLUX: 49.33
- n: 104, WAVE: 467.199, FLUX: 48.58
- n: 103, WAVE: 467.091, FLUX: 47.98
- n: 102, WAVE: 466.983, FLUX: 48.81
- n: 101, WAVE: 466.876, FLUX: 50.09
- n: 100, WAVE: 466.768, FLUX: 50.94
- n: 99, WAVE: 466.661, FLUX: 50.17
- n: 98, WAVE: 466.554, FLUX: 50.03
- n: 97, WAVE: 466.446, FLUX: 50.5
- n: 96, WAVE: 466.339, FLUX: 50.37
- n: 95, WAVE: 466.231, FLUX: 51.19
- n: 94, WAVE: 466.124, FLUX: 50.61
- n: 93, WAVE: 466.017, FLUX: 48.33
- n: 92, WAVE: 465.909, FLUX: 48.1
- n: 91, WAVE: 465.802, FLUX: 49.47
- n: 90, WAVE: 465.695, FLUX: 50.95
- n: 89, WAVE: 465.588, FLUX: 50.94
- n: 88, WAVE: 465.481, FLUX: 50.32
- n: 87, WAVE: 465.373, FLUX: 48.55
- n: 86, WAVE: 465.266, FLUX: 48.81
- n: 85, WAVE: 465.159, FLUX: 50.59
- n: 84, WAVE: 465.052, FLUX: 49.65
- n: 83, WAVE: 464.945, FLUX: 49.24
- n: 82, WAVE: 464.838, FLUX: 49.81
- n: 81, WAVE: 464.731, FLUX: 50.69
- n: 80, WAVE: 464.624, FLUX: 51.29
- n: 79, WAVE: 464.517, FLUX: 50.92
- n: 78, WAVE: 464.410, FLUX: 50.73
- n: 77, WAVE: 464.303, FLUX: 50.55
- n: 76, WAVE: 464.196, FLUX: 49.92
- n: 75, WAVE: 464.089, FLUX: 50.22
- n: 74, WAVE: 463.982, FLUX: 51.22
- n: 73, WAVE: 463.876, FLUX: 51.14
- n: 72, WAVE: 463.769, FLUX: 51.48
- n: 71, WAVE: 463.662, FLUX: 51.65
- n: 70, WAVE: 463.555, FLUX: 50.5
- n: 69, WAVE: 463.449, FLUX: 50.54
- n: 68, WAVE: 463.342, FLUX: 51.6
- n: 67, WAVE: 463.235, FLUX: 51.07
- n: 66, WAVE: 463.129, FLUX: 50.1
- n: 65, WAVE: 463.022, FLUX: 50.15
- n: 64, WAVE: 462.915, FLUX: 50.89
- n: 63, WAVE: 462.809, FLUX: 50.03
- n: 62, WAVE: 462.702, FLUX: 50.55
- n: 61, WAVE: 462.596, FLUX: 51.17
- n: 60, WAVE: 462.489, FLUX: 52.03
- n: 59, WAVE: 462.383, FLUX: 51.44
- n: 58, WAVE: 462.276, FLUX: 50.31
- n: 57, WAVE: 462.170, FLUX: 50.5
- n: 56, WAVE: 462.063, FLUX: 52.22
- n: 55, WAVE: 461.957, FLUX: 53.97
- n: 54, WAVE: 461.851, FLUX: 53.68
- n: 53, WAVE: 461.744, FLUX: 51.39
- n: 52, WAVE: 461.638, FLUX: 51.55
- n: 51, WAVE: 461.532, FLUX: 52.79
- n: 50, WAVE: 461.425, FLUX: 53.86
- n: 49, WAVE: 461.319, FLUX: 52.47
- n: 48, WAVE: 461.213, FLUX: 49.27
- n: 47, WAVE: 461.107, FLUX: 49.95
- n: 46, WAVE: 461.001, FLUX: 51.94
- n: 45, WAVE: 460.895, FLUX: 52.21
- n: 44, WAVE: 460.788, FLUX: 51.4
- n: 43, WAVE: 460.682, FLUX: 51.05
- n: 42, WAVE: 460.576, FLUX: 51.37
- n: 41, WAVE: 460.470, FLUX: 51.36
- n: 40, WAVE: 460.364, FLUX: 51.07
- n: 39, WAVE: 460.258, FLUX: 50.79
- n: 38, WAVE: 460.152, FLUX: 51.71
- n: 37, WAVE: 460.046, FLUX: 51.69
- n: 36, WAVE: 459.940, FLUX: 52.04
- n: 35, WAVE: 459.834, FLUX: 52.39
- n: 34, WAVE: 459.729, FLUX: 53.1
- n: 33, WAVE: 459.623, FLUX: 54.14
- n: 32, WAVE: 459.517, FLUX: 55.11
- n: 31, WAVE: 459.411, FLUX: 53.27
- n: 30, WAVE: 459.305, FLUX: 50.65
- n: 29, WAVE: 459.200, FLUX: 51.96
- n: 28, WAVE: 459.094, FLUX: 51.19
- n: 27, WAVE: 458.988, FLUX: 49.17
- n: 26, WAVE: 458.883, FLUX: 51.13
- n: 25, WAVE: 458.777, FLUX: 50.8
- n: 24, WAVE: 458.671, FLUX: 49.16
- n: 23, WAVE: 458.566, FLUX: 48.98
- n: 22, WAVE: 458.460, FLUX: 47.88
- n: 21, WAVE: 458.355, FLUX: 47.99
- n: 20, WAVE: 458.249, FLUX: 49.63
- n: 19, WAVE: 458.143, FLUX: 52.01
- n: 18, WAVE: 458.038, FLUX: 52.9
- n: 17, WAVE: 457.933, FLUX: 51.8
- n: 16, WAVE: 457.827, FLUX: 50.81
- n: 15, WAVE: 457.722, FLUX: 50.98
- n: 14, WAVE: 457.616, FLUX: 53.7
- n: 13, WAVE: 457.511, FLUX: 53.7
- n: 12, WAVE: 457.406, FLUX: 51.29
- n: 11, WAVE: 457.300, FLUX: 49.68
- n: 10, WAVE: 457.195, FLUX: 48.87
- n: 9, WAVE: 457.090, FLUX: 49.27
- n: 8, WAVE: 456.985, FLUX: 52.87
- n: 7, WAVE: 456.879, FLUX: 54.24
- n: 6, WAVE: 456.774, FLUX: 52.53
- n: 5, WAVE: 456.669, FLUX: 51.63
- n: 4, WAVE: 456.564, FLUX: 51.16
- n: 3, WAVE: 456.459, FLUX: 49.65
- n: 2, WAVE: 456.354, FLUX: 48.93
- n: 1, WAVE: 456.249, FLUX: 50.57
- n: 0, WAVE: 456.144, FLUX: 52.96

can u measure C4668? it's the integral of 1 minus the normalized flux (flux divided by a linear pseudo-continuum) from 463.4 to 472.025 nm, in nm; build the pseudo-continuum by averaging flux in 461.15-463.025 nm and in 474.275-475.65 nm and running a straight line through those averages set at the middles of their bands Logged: 0.15 nm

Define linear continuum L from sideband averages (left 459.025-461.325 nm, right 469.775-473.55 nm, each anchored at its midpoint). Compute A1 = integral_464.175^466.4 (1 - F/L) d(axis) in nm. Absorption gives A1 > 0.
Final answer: 0.040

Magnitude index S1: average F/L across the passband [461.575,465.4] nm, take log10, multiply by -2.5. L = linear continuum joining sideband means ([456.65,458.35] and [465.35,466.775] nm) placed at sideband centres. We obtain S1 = -0.008 mag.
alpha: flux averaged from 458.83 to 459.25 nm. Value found 50.8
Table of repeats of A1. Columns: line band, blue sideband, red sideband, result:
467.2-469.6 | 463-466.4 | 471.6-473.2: 0.00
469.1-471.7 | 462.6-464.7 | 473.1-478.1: 0.05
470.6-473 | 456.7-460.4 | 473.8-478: 0.01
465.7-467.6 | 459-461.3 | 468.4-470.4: 0.02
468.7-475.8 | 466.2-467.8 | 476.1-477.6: 0.06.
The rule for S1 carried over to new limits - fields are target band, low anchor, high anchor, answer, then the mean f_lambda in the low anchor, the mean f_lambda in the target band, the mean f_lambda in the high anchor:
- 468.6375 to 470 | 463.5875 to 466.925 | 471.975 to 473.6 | 0.018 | 50.3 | 49.4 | 50.2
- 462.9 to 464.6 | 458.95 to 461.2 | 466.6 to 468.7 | 0.006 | 51.8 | 50.8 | 50.4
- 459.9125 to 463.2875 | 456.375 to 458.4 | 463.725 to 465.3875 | -0.015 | 51.3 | 51.4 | 50.4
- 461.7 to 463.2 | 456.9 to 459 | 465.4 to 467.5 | -0.024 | 50.7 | 51.3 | 49.8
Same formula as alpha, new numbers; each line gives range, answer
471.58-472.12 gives 49.9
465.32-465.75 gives 50.2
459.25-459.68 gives 53.3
